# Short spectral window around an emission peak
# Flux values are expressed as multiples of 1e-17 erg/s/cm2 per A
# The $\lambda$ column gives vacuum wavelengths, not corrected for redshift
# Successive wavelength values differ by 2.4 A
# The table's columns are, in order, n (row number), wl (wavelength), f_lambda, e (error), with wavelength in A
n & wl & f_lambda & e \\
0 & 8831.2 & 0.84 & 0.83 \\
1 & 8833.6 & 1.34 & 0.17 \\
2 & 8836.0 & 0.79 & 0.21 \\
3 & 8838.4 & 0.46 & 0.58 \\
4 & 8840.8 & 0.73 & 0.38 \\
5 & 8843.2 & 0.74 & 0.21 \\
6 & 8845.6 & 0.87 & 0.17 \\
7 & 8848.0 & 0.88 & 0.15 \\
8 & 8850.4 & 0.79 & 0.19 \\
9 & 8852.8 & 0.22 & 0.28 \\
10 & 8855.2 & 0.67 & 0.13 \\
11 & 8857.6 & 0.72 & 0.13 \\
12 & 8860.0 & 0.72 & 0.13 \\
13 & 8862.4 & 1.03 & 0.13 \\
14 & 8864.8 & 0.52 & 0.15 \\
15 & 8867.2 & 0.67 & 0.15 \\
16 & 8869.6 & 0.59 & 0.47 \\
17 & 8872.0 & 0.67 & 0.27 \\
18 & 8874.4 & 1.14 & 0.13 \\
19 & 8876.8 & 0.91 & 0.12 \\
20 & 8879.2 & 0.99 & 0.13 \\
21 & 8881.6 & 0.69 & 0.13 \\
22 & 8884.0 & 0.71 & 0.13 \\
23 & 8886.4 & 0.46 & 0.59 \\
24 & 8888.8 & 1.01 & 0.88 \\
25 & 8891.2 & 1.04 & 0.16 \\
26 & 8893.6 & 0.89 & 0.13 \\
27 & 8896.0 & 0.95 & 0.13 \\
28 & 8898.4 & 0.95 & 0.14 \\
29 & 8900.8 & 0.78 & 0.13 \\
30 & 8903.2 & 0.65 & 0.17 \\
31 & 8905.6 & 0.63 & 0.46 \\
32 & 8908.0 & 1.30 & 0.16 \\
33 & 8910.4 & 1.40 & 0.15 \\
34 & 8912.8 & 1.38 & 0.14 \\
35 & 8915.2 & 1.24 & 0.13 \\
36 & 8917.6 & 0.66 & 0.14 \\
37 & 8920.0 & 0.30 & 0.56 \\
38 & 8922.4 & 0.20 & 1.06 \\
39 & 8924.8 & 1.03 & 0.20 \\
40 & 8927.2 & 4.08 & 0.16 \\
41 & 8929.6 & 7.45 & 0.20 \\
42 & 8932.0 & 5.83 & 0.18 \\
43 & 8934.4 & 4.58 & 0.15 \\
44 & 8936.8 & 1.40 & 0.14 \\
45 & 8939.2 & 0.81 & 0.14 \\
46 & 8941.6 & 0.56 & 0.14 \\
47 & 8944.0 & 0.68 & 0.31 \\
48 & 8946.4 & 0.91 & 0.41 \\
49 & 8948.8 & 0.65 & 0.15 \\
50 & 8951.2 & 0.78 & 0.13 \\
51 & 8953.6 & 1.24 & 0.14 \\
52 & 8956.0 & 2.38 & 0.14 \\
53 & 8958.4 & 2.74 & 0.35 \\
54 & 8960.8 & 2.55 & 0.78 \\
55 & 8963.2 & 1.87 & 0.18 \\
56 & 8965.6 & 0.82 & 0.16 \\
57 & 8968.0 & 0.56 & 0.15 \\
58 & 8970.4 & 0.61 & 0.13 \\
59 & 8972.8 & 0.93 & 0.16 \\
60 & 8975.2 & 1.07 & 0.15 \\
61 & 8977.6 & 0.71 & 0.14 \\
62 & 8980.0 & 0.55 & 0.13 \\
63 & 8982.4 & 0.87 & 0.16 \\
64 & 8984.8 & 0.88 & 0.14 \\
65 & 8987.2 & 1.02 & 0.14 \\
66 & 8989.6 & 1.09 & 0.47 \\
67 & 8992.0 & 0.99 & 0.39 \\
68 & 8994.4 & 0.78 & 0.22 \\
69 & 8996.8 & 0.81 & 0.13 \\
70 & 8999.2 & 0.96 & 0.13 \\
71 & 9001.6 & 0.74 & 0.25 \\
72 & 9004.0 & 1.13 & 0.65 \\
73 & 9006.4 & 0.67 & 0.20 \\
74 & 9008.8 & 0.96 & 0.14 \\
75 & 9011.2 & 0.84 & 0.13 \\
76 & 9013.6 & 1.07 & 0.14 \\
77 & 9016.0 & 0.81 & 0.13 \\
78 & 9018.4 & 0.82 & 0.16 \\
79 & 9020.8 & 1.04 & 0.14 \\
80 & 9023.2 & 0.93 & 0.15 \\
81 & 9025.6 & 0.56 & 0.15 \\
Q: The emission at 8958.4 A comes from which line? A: [N II]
